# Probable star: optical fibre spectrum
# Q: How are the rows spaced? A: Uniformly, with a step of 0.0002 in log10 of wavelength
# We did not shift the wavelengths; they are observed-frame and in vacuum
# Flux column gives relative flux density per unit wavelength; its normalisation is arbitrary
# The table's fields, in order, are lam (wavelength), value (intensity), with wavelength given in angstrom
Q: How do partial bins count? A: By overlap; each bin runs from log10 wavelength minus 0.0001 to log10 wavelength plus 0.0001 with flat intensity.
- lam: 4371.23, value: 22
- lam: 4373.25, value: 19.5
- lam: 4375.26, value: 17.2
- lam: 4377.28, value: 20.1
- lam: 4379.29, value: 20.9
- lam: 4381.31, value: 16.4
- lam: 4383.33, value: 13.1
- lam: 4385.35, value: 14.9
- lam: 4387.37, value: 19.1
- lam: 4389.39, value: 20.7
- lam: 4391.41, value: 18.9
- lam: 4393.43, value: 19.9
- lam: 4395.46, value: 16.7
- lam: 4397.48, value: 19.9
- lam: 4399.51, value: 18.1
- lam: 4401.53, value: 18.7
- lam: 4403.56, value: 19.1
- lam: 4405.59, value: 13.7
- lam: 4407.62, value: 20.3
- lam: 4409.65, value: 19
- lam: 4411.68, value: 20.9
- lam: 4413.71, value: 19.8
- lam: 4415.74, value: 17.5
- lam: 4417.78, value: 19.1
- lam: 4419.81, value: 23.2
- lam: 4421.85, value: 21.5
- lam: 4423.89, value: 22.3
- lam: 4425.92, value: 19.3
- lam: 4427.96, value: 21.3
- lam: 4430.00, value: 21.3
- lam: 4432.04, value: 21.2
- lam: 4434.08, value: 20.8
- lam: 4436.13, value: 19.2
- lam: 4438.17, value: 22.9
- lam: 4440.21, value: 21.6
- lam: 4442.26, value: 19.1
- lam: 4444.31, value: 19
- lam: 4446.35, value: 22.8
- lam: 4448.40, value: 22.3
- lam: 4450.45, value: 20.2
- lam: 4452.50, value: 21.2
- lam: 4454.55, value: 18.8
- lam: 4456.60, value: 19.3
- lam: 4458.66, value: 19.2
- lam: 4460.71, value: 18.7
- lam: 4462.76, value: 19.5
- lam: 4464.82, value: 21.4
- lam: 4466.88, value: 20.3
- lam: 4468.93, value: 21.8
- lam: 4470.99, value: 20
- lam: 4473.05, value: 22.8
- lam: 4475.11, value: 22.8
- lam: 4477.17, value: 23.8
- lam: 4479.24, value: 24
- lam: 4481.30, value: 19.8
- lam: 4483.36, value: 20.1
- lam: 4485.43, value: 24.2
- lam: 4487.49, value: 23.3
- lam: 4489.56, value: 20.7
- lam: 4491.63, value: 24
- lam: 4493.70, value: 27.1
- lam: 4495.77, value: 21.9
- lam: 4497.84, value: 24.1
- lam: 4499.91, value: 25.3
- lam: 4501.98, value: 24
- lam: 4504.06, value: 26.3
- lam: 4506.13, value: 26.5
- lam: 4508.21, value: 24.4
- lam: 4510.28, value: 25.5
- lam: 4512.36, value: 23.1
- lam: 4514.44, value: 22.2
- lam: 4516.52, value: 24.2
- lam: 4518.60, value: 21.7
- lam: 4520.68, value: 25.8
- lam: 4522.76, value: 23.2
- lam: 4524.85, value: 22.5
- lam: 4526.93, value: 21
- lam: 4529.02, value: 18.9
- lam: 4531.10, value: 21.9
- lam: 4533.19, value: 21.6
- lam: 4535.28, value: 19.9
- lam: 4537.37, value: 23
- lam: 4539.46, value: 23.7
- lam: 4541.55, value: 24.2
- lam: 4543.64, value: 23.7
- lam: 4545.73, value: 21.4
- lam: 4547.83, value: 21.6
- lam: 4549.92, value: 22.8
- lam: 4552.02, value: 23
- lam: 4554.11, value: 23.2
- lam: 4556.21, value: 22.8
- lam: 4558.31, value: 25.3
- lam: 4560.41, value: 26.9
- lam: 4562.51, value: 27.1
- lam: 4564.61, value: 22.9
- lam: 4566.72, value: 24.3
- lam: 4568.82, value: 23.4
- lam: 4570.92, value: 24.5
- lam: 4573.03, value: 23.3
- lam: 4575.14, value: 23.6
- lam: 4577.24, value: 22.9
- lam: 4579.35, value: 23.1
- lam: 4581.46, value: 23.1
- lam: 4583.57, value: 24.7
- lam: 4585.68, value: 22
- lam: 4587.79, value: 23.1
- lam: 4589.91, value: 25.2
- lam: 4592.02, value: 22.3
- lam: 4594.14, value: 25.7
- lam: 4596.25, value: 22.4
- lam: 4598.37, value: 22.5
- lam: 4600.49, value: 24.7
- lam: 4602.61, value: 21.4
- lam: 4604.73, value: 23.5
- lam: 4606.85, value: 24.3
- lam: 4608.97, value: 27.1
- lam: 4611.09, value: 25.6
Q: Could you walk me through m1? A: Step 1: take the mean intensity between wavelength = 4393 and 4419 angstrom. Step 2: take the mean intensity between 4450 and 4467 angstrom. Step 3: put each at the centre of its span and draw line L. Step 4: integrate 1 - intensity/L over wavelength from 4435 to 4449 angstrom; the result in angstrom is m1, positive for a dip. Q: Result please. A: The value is -1.1 angstrom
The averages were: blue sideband 18.7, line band 20.9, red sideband 19.8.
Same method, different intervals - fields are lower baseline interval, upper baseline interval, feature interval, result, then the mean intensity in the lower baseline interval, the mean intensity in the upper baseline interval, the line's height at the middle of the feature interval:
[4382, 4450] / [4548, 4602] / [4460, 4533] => -3.61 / 19.6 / 23.7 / 21.7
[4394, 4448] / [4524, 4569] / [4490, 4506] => -2.07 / 20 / 23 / 21.8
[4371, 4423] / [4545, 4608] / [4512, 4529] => -0.48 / 18.8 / 23.6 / 22.1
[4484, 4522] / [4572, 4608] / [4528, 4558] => 1.80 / 24.1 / 23.4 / 23.8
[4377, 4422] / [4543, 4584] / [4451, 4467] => 0.56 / 18.7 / 23.7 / 20.5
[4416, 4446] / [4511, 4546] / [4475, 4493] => -0.71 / 20.8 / 22.5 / 21.7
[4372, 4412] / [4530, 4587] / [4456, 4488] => -0.87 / 18.3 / 23.3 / 20.7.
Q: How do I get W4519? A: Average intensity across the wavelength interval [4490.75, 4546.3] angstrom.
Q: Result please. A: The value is 23.4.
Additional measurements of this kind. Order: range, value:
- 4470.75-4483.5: 22.1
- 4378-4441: 19.4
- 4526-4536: 20.7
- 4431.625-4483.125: 20.9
